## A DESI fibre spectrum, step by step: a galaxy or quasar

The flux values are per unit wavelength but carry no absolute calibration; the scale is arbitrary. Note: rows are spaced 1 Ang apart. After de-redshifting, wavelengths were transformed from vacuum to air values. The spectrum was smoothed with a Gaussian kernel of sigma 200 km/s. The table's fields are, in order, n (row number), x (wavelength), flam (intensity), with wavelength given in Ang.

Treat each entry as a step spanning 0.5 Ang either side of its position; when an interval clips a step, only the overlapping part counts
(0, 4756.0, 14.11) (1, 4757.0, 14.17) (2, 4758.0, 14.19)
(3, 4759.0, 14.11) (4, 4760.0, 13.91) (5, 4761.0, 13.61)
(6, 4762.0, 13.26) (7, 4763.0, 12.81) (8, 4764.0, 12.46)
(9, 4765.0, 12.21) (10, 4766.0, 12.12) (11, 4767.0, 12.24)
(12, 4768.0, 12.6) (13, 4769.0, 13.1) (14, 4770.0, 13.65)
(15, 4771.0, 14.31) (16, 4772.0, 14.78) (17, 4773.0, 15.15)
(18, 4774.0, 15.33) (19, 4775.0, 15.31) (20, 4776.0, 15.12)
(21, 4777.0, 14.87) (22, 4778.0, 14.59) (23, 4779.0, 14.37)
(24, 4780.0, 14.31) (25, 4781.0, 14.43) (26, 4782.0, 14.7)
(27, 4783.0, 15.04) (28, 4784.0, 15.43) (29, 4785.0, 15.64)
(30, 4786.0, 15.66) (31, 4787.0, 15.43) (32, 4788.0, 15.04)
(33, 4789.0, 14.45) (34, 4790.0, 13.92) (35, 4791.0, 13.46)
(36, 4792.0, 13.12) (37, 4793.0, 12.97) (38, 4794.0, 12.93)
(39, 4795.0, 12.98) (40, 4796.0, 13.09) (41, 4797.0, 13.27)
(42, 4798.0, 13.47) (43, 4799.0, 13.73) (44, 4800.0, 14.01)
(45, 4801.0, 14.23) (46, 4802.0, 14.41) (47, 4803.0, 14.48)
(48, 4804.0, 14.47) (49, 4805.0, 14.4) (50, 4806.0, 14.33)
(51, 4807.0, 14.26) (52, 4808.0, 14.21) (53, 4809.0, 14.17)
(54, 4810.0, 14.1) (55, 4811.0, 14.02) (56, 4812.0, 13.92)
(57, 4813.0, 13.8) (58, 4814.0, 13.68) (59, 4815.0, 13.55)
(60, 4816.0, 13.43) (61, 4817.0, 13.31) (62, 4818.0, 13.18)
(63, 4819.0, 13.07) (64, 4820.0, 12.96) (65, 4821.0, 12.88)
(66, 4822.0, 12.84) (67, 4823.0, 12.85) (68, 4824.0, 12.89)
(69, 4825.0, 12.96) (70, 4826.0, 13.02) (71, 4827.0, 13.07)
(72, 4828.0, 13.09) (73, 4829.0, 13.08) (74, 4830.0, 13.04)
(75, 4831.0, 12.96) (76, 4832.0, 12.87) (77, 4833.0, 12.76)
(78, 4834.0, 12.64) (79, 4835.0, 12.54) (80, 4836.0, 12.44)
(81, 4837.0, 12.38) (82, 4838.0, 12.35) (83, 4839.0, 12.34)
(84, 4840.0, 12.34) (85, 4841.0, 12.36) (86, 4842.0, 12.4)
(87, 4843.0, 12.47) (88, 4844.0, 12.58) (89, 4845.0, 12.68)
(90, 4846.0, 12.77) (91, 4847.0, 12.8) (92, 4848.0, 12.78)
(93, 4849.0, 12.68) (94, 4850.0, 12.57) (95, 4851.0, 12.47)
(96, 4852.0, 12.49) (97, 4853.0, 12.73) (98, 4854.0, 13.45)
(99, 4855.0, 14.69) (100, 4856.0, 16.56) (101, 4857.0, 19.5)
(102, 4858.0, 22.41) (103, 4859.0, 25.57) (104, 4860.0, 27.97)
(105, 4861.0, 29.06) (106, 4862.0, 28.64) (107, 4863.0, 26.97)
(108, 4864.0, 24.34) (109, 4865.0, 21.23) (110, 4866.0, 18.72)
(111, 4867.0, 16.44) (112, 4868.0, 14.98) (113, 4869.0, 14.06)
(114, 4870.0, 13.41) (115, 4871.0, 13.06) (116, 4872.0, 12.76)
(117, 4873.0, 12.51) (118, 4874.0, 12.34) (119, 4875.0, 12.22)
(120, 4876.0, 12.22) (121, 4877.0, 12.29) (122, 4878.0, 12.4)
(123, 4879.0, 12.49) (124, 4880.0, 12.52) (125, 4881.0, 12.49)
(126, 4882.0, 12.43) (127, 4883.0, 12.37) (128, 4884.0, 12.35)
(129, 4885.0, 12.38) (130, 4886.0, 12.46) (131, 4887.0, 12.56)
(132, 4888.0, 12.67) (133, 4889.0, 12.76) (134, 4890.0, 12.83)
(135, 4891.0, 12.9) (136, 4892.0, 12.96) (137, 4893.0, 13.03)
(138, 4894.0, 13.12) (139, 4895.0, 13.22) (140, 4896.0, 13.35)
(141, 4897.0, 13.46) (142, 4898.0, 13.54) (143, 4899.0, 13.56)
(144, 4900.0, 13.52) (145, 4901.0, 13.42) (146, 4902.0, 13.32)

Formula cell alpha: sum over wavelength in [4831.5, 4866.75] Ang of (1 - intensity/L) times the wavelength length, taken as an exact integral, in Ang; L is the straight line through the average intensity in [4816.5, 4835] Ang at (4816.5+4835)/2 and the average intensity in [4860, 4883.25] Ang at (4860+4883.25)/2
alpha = -3.1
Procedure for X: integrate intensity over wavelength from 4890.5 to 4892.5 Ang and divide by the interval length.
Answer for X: 12.9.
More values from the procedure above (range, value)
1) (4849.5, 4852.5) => 12.5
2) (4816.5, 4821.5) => 13.1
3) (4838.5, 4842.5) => 12.4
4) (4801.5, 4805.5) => 14.4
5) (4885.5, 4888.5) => 12.6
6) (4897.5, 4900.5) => 13.5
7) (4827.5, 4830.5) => 13.1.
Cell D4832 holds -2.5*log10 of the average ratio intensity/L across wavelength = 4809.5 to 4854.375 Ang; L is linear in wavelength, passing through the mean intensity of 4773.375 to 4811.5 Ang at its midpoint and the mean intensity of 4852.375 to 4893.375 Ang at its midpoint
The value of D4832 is 0.17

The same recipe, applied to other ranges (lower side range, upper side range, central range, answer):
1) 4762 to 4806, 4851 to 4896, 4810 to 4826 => 0.10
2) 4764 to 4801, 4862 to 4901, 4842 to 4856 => 0.09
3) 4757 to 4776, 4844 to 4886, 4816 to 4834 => 0.15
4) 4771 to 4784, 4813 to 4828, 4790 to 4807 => 0.02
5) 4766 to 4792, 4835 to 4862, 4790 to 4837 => 0.12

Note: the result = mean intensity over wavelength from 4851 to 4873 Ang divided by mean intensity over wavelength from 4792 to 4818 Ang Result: 1.36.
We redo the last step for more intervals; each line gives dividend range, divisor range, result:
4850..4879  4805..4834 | 1.28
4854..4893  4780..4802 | 1.13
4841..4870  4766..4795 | 1.20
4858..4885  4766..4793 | 1.17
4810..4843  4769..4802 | 0.91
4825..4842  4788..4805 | 0.92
